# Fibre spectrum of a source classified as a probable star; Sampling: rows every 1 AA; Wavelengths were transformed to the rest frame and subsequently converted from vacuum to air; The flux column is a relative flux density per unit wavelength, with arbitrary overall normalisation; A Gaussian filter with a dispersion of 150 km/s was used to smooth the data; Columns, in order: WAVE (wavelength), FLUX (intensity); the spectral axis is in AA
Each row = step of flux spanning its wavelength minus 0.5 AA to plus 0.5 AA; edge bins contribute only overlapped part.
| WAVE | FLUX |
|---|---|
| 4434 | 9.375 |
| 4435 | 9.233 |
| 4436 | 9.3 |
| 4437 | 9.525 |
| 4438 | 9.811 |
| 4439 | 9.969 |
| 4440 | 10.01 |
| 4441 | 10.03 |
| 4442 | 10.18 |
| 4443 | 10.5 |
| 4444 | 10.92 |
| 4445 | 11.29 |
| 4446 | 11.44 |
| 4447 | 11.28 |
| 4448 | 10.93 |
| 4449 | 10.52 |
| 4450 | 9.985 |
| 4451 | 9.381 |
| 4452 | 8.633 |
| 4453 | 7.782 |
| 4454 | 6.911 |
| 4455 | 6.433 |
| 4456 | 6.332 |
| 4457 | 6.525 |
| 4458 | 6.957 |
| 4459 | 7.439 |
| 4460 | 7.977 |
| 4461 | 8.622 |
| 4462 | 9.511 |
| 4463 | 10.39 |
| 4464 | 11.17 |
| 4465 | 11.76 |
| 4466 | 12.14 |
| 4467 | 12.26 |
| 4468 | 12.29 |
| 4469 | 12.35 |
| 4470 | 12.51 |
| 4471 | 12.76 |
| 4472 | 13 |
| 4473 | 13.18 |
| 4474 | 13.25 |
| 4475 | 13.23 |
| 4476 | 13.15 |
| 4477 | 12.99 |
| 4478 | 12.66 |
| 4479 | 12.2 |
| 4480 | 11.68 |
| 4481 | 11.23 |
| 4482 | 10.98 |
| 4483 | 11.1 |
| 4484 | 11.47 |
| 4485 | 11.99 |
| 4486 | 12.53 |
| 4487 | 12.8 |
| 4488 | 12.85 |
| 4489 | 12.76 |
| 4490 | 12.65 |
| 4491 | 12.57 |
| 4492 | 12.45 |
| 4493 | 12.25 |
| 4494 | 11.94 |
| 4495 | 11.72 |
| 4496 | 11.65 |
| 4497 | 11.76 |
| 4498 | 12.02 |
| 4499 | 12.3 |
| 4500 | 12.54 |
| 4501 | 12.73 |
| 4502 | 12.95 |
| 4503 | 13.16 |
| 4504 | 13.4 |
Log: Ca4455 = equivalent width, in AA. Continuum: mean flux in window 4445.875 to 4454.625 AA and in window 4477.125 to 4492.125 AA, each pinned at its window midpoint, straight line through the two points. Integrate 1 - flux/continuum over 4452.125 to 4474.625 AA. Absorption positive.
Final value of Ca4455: 1.2 AA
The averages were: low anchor 9.53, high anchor 12.1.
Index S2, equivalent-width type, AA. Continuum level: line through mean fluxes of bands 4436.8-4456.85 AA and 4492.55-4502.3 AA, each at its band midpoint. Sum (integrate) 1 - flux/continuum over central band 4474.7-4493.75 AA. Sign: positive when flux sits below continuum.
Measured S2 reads -1.3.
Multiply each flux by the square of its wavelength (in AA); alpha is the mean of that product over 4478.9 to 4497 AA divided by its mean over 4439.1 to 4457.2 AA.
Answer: 1.30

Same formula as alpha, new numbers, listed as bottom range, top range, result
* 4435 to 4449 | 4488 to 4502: 1.22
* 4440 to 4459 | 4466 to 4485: 1.36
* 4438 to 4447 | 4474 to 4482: 1.20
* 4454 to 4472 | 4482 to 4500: 1.25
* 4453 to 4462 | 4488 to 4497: 1.70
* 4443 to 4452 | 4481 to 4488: 1.14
